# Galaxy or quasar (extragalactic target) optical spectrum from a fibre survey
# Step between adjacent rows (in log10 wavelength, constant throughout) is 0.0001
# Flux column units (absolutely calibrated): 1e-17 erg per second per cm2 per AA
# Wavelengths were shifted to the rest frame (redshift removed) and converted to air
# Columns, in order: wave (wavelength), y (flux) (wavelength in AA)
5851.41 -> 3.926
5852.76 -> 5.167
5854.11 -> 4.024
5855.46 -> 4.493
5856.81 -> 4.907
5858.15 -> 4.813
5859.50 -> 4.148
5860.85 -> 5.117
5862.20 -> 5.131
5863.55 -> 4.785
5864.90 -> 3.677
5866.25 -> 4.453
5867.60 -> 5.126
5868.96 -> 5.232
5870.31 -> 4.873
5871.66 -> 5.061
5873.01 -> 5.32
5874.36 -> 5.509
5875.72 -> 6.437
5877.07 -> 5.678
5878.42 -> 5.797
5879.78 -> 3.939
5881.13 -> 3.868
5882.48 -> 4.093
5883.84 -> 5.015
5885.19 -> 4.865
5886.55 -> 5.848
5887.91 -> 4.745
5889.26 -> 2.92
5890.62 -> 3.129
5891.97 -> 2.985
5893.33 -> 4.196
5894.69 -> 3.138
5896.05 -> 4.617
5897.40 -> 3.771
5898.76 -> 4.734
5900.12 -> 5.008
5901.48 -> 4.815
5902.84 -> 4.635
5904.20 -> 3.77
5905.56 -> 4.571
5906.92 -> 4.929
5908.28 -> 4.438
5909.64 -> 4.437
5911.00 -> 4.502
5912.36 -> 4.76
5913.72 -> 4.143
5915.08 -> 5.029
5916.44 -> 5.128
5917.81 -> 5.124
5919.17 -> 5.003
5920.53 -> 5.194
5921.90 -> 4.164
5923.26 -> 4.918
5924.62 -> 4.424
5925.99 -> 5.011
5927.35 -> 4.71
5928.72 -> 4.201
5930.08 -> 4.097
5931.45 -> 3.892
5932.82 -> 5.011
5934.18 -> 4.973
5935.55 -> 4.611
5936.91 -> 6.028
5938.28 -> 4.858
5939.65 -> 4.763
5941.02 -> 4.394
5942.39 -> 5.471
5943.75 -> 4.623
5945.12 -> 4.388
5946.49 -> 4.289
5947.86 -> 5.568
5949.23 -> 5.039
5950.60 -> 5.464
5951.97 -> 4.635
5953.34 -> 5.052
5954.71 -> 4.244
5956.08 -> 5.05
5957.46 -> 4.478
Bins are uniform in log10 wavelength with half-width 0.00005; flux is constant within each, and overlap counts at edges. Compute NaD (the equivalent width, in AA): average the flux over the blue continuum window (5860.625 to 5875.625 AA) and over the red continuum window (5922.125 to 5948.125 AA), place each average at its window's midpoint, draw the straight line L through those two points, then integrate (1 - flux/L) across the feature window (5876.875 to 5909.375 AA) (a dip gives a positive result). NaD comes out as 3.4 AA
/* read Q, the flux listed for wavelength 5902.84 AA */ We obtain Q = 4.635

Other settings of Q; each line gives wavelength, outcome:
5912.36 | 4.76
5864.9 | 3.677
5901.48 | 4.815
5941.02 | 4.394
